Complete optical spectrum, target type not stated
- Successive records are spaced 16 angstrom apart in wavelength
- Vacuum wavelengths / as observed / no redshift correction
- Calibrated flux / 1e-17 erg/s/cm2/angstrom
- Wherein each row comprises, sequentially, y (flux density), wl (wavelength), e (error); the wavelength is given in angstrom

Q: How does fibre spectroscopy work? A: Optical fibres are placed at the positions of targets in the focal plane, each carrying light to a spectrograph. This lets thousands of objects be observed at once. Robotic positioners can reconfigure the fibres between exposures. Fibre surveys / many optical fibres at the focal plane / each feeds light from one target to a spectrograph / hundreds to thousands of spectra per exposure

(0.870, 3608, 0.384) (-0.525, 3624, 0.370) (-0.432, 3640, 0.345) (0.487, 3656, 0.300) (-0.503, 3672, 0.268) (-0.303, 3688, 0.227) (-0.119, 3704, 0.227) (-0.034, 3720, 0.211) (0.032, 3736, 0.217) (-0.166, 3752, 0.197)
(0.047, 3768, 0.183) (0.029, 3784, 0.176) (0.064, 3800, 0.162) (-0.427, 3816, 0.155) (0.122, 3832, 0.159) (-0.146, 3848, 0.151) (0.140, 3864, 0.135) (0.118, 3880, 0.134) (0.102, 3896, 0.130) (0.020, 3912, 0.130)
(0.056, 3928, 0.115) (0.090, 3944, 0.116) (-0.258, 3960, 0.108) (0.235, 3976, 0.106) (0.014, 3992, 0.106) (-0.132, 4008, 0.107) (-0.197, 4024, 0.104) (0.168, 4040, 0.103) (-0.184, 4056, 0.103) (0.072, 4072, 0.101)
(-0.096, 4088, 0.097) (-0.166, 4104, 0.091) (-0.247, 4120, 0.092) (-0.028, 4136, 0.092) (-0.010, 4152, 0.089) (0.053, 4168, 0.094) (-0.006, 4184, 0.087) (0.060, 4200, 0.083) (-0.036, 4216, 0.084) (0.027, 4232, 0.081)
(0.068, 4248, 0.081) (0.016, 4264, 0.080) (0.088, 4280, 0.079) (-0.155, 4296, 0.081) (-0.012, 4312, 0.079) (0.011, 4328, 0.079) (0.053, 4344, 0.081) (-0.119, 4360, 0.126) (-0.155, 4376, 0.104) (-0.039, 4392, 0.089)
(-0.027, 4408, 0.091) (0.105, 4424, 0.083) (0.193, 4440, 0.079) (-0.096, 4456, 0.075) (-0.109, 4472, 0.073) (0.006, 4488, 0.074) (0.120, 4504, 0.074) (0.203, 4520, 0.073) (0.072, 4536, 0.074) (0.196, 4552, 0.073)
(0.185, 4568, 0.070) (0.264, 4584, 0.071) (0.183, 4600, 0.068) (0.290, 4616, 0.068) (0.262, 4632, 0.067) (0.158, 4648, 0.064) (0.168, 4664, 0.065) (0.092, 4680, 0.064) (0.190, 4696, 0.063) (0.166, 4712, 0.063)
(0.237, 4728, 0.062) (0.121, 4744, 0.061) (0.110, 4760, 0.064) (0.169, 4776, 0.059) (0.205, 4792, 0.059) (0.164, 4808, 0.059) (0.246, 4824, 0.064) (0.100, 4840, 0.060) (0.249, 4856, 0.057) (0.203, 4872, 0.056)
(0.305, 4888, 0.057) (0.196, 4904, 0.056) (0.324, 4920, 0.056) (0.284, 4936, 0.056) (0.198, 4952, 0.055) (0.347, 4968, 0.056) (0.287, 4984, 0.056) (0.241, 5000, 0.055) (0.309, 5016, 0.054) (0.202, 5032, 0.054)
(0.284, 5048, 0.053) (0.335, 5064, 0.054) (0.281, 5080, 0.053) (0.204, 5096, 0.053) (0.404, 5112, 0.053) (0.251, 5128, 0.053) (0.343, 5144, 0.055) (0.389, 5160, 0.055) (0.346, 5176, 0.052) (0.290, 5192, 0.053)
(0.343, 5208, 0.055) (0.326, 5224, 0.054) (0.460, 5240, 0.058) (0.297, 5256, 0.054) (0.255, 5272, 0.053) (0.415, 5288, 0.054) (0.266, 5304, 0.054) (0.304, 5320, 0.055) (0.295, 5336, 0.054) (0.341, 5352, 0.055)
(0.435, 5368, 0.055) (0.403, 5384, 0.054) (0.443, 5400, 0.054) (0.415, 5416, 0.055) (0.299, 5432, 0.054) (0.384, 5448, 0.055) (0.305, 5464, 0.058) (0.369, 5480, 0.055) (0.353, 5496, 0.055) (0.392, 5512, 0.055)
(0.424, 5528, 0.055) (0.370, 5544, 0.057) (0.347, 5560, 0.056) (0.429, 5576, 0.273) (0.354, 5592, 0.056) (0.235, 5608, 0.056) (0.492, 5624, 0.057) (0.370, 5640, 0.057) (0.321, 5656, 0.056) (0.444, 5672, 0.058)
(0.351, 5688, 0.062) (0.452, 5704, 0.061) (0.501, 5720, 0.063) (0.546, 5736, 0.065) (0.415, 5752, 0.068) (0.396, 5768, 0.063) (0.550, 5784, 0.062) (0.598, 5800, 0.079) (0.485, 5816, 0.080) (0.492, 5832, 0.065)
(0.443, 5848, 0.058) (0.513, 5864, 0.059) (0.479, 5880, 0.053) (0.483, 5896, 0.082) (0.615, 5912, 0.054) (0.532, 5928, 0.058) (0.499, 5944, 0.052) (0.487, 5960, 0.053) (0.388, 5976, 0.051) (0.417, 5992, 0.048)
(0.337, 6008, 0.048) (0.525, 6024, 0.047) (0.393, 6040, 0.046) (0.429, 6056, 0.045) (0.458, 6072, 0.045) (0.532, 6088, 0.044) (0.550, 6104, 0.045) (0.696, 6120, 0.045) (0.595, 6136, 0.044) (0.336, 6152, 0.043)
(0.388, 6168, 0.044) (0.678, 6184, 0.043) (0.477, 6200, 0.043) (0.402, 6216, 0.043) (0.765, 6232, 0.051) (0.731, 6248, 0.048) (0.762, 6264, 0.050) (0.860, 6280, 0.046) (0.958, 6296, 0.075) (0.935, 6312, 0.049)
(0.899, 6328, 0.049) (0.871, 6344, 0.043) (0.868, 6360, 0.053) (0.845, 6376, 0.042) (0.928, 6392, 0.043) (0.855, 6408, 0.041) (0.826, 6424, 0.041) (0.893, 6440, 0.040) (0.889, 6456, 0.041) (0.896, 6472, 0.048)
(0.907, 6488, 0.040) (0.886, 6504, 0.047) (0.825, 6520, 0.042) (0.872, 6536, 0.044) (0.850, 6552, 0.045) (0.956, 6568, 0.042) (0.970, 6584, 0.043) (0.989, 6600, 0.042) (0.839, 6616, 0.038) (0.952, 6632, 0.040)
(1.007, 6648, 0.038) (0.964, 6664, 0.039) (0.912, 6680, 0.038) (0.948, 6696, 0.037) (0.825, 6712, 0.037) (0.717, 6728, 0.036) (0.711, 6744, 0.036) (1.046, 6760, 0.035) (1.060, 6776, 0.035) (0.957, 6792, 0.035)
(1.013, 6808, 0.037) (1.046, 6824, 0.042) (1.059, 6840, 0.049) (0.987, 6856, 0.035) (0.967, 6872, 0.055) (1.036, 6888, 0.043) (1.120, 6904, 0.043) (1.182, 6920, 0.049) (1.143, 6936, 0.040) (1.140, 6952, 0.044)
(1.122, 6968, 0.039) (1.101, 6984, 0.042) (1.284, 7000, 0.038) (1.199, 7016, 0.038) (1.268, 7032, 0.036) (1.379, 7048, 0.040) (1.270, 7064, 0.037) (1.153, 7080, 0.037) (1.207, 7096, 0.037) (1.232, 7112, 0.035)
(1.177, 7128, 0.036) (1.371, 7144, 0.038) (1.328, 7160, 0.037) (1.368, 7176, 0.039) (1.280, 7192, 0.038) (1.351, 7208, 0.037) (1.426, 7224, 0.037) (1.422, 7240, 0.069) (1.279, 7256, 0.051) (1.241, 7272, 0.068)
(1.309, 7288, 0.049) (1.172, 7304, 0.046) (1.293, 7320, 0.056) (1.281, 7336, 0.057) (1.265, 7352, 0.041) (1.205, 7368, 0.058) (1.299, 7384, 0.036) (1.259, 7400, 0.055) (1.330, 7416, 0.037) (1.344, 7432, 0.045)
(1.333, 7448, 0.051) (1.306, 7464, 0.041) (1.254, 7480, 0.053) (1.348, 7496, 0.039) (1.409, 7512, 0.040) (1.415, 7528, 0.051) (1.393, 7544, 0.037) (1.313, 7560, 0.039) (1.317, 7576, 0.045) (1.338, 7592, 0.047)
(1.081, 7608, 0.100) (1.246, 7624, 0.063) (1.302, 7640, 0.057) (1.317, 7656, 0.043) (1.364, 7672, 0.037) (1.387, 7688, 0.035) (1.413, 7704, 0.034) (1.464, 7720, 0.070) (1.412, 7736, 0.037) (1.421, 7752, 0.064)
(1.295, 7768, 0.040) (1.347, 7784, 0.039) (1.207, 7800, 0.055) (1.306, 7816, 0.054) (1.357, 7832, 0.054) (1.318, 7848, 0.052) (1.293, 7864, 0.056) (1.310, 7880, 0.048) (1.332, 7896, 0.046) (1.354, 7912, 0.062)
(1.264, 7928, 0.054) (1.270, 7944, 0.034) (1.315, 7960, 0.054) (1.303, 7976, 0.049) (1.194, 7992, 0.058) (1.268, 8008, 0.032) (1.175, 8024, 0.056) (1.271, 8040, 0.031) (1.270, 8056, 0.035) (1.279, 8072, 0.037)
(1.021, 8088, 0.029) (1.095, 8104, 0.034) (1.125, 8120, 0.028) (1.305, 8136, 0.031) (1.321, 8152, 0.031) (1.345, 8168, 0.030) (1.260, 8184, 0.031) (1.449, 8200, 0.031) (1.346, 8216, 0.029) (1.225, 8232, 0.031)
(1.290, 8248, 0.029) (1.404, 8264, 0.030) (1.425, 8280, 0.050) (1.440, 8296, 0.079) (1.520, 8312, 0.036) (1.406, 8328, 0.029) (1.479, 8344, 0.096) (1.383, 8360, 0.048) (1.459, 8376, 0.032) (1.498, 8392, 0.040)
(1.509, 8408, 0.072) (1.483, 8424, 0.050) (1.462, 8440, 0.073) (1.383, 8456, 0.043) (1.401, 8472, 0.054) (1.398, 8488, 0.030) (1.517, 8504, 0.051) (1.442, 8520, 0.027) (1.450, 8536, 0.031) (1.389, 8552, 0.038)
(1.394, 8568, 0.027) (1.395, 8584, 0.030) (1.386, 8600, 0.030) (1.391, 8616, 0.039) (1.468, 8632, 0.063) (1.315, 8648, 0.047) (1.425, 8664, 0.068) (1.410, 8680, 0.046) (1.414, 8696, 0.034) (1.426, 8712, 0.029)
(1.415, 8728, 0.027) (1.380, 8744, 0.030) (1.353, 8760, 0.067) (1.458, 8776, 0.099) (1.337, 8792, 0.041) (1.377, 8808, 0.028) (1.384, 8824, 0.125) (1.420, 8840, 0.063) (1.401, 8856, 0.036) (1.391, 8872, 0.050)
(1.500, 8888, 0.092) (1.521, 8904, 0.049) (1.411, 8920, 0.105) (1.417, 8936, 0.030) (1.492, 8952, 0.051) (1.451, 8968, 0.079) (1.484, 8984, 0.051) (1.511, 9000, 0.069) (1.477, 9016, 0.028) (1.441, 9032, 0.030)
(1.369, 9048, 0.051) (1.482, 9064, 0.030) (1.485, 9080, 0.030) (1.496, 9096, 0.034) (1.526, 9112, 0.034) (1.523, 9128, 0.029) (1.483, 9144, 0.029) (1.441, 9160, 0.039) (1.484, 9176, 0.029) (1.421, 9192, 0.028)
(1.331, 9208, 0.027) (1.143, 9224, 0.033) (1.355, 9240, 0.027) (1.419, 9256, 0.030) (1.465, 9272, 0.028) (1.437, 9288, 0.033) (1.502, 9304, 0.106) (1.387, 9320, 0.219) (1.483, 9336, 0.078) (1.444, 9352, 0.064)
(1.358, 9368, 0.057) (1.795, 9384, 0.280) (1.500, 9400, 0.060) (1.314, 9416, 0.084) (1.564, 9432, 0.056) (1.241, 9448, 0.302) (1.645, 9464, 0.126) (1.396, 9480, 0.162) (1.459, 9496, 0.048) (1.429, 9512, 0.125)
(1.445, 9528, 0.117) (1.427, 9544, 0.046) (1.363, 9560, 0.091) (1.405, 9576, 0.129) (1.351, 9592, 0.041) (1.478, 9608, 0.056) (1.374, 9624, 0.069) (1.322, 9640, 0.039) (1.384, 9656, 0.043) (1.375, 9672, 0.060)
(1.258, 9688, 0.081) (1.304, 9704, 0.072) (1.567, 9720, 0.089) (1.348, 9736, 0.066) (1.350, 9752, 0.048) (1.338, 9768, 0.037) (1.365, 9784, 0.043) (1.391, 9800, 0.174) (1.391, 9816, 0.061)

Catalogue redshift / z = 0.56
